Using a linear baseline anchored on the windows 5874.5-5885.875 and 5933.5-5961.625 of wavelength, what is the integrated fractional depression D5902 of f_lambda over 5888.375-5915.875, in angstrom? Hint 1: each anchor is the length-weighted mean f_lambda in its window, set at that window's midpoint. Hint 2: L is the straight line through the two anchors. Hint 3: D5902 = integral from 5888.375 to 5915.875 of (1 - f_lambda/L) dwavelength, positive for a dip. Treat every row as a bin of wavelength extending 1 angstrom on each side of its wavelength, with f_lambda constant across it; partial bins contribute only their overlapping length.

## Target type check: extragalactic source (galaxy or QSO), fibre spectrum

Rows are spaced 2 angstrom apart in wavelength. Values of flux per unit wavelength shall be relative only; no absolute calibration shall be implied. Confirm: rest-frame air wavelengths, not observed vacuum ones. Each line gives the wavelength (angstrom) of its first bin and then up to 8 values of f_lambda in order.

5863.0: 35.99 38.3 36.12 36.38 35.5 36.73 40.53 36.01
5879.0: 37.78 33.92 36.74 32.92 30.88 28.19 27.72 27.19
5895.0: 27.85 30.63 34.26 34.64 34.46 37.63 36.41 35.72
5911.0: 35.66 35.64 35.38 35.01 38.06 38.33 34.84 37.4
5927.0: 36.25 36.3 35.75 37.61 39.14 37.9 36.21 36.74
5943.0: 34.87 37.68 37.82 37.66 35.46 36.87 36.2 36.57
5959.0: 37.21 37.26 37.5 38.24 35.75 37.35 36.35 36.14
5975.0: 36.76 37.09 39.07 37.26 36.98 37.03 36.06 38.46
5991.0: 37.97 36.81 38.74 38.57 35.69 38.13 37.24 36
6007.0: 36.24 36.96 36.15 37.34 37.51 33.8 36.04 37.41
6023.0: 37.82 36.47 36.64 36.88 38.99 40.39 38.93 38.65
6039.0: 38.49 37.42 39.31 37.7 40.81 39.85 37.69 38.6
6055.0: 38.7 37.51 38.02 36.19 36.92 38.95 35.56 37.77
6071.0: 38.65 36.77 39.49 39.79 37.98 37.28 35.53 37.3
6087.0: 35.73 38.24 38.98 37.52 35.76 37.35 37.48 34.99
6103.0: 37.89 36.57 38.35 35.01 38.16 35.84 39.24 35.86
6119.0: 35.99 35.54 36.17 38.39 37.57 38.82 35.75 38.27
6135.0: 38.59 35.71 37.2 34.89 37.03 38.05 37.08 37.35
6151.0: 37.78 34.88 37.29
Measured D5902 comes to 2.59 angstrom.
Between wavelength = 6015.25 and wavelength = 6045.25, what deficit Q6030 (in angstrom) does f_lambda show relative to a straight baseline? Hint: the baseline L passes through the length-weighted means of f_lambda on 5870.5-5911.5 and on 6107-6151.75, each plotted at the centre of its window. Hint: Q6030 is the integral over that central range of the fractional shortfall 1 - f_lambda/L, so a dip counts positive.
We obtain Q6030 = -1.6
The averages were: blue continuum 33.8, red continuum 37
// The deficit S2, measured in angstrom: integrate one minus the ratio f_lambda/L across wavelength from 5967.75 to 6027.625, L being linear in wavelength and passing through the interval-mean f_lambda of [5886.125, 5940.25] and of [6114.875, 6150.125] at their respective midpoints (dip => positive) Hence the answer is -2.4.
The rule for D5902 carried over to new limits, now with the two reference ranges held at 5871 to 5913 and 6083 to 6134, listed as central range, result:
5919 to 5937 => -1.4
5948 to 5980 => -1.9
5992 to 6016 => -1.1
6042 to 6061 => -1.2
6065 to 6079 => -0.6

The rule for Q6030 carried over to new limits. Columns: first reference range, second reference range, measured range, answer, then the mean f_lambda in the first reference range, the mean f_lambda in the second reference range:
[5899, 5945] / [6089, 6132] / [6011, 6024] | 0.0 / 36.3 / 37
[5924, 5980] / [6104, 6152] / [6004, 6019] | 0.3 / 37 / 37.1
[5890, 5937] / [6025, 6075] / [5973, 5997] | -0.6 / 34.9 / 38.1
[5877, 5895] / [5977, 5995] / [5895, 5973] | -3.8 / 31.9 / 37.5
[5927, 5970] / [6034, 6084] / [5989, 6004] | -0.1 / 36.9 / 38.1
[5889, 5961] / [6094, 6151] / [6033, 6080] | -2.4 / 35.4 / 37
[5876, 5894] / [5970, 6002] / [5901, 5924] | -1.6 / 32.4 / 37.3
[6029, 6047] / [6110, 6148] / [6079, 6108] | 0.5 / 38.7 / 37.1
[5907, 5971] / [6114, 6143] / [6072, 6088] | -0.2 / 36.7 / 37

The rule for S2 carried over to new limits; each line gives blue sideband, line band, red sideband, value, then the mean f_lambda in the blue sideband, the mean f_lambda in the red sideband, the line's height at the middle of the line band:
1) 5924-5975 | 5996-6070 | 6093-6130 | -1.4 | 36.9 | 37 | 36.9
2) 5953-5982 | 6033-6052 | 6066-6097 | -0.8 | 37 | 37.5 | 37.3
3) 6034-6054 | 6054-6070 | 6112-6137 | 0.4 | 38.7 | 37.1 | 38.4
